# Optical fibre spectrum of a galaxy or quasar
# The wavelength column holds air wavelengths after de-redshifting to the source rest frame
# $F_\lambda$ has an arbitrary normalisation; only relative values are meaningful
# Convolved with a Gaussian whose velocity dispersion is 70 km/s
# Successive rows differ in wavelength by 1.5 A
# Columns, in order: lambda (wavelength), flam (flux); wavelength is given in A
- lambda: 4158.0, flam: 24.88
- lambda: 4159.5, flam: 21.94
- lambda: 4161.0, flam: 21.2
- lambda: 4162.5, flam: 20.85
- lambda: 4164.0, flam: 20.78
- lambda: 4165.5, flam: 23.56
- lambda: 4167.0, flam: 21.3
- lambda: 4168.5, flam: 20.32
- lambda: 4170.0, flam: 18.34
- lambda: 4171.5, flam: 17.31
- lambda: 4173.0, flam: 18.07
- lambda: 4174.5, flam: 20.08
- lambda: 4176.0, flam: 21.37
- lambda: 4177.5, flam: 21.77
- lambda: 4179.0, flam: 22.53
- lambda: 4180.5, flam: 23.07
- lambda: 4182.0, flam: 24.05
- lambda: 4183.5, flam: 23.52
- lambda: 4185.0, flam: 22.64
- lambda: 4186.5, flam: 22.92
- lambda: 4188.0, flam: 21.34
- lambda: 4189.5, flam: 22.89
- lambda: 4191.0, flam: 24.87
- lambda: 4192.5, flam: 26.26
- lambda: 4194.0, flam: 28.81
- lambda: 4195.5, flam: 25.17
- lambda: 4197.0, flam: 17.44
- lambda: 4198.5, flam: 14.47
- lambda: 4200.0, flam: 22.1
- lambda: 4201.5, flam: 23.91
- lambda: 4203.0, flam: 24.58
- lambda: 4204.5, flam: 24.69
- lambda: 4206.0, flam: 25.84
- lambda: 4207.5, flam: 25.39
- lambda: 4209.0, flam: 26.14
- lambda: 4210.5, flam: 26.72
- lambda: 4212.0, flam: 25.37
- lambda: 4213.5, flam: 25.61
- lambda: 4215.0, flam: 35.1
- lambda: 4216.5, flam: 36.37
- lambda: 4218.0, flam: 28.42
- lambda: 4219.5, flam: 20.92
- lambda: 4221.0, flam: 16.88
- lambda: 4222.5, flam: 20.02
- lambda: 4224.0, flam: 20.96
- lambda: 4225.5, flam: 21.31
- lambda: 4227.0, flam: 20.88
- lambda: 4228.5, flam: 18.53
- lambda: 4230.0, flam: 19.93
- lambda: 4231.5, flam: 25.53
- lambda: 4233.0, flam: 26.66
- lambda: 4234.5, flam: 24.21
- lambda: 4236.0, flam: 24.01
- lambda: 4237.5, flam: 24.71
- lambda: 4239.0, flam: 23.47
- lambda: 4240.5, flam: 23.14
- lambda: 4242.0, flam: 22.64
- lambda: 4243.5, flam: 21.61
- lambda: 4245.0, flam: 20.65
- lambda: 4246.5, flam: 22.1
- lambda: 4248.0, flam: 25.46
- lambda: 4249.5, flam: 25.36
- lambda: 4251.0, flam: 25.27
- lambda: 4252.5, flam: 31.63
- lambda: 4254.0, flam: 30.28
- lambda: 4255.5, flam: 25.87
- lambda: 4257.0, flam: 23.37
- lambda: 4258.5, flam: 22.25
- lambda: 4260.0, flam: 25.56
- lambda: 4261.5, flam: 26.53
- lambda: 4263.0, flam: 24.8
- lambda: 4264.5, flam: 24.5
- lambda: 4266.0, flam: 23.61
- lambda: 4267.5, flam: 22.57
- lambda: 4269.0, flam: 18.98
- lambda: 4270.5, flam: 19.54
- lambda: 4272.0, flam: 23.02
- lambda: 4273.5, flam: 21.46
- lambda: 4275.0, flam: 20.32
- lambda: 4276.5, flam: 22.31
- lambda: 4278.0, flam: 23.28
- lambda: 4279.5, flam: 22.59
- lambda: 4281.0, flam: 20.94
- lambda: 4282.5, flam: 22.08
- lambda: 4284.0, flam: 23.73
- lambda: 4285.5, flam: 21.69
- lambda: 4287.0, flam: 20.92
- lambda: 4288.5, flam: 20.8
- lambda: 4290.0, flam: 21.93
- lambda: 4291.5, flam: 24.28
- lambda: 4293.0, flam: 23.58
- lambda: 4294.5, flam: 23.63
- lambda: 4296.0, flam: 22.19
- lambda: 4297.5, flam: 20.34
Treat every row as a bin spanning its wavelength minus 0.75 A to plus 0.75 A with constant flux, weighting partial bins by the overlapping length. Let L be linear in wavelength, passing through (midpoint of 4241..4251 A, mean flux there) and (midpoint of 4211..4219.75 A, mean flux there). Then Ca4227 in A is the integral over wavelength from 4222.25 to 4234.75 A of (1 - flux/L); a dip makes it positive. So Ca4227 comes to 2.1 A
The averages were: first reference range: 29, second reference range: 23.1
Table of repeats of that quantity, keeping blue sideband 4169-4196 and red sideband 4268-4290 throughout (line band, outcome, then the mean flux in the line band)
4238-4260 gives -2.72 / 24.5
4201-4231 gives -3.03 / 24.4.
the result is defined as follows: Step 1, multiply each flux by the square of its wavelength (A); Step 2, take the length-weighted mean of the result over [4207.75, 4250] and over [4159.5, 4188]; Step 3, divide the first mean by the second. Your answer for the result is 1.2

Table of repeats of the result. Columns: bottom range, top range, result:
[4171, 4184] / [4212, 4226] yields 1.20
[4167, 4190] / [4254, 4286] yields 1.13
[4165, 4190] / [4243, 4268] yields 1.20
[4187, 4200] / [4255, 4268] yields 1.11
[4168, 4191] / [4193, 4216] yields 1.17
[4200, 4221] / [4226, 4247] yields 0.87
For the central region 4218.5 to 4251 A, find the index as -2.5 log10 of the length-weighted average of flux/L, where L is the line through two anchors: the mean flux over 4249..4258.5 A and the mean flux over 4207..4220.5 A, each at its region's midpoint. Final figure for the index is 0.20 mag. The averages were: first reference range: 27.6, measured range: 22.4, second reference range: 26.6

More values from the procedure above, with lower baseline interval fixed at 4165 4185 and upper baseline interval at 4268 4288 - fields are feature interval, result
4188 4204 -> -0.08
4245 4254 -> -0.20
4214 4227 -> -0.16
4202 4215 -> -0.22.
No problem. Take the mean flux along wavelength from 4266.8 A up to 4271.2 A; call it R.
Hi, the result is 20.3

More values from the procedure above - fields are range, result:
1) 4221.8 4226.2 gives 20.8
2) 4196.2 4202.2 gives 19.5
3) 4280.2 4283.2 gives 21.5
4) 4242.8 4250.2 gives 23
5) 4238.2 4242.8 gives 23.1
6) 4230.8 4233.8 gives 26.1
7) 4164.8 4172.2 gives 20.2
